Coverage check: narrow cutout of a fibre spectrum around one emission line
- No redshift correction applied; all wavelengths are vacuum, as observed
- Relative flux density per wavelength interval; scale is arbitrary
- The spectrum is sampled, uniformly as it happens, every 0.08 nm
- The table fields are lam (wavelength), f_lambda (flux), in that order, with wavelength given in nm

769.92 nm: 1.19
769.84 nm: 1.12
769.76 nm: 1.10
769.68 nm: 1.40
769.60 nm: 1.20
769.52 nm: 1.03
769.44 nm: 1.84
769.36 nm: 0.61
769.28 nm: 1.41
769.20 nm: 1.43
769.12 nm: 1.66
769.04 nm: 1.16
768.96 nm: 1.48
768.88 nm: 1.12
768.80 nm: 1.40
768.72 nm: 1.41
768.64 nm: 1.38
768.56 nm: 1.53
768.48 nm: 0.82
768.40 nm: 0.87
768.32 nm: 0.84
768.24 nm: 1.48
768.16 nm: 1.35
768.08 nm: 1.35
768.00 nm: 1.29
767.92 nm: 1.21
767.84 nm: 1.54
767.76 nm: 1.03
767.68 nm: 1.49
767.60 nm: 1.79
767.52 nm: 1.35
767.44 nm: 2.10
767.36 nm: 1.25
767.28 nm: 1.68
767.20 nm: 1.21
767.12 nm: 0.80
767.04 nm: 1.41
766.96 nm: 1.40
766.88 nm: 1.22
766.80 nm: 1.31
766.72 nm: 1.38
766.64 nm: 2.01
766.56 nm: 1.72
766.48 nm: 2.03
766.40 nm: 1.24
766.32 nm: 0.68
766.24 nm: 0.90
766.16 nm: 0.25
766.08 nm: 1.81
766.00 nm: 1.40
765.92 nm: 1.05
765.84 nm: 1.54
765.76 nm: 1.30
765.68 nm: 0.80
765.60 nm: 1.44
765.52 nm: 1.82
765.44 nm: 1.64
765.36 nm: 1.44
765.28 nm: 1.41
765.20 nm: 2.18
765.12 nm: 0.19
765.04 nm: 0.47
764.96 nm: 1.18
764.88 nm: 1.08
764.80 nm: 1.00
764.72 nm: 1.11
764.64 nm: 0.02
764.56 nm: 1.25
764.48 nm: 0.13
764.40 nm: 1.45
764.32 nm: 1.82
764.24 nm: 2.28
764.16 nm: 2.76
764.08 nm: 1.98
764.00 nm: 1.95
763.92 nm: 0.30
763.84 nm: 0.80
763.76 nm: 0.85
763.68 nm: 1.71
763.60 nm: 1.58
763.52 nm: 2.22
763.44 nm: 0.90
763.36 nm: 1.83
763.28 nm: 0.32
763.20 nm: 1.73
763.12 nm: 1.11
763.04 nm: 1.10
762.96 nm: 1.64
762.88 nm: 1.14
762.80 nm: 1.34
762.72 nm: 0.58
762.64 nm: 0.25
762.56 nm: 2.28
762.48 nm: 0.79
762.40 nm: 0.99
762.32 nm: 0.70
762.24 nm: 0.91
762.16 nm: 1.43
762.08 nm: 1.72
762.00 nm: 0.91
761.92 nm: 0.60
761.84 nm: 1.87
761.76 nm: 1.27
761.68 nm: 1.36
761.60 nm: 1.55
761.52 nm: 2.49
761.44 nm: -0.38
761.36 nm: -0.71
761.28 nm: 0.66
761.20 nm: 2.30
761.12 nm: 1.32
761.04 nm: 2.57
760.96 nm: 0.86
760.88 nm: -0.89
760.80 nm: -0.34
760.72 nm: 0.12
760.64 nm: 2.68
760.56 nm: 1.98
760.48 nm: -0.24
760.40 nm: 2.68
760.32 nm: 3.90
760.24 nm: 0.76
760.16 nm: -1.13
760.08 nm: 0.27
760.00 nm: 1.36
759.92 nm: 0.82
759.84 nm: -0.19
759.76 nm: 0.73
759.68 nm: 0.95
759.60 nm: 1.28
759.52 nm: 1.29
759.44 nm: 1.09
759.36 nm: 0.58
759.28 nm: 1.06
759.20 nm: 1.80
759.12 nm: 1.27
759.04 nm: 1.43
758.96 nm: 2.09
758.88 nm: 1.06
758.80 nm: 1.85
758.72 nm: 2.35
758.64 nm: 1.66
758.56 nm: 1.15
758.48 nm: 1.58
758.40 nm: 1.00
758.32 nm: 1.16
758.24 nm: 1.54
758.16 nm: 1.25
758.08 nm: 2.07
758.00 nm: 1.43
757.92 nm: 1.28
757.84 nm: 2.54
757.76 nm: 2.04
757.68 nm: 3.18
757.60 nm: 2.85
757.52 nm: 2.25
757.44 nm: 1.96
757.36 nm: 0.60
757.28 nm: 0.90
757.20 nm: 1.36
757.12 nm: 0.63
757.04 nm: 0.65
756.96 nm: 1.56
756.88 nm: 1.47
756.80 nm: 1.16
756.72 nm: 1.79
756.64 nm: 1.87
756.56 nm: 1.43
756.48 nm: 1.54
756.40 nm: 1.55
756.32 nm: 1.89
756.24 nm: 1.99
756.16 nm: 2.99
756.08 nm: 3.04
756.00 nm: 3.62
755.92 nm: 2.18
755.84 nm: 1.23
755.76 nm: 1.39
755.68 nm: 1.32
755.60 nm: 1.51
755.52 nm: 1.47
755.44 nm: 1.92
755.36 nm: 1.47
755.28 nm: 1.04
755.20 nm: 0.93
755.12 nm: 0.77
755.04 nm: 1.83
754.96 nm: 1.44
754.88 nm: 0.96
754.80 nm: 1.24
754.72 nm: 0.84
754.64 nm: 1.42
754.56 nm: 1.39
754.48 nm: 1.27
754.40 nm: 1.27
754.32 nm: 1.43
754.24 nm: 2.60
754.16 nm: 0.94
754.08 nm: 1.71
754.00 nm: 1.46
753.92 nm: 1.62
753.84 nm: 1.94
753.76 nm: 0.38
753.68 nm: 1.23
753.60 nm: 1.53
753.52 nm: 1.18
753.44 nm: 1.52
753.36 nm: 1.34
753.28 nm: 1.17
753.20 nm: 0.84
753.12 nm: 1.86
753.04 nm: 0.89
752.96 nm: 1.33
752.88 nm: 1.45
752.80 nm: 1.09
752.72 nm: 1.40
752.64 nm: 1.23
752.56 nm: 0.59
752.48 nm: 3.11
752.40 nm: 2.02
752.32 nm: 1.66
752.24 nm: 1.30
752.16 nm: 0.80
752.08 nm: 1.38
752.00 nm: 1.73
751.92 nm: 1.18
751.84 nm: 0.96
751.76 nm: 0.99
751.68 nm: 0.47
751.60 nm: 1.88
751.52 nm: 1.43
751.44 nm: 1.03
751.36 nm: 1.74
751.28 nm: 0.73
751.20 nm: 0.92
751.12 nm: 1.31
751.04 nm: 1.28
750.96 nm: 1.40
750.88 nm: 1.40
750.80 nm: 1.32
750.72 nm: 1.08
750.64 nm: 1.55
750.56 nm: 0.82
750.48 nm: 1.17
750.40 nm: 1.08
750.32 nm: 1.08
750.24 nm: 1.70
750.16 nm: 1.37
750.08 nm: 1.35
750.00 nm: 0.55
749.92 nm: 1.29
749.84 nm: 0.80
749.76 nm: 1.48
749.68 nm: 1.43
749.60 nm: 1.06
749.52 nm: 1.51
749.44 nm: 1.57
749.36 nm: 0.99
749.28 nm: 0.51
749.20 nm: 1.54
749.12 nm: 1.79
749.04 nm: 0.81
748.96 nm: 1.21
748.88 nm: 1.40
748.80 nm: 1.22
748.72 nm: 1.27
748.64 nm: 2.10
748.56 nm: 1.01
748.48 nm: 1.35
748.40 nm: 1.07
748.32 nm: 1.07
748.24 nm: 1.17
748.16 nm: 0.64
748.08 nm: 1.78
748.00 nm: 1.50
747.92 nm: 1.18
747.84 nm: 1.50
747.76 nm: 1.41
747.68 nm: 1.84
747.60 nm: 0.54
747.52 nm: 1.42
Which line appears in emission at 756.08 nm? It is [S II] 6716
